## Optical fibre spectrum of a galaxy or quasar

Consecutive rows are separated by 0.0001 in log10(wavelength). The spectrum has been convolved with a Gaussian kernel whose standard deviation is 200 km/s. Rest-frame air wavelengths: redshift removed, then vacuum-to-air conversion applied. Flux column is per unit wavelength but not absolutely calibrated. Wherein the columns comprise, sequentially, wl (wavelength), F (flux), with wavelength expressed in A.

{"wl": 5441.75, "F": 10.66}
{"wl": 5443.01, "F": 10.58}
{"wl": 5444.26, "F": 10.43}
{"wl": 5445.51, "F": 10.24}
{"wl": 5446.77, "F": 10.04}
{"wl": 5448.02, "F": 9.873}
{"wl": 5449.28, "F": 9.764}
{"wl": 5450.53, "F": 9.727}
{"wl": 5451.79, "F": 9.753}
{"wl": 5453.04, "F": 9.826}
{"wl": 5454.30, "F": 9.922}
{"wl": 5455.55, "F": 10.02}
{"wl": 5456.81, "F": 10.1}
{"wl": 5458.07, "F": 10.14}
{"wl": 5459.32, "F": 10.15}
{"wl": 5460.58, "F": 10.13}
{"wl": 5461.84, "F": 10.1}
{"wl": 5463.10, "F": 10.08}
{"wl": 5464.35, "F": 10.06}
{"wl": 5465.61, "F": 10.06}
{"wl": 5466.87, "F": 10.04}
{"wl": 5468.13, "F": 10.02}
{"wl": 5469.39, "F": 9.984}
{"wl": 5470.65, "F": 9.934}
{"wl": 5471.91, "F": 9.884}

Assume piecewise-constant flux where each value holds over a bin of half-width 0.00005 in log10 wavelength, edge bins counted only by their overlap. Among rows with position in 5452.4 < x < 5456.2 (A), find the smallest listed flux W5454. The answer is 9.826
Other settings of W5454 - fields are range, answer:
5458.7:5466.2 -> 10.06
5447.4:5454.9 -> 9.727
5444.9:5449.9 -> 9.764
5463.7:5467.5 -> 10.04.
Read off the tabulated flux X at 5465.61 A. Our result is 10.06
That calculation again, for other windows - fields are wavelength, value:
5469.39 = 9.984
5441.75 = 10.66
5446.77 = 10.04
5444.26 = 10.43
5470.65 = 9.934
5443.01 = 10.58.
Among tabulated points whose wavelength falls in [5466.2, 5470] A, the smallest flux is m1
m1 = 9.984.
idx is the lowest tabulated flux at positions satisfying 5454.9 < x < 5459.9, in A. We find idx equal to 10.02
